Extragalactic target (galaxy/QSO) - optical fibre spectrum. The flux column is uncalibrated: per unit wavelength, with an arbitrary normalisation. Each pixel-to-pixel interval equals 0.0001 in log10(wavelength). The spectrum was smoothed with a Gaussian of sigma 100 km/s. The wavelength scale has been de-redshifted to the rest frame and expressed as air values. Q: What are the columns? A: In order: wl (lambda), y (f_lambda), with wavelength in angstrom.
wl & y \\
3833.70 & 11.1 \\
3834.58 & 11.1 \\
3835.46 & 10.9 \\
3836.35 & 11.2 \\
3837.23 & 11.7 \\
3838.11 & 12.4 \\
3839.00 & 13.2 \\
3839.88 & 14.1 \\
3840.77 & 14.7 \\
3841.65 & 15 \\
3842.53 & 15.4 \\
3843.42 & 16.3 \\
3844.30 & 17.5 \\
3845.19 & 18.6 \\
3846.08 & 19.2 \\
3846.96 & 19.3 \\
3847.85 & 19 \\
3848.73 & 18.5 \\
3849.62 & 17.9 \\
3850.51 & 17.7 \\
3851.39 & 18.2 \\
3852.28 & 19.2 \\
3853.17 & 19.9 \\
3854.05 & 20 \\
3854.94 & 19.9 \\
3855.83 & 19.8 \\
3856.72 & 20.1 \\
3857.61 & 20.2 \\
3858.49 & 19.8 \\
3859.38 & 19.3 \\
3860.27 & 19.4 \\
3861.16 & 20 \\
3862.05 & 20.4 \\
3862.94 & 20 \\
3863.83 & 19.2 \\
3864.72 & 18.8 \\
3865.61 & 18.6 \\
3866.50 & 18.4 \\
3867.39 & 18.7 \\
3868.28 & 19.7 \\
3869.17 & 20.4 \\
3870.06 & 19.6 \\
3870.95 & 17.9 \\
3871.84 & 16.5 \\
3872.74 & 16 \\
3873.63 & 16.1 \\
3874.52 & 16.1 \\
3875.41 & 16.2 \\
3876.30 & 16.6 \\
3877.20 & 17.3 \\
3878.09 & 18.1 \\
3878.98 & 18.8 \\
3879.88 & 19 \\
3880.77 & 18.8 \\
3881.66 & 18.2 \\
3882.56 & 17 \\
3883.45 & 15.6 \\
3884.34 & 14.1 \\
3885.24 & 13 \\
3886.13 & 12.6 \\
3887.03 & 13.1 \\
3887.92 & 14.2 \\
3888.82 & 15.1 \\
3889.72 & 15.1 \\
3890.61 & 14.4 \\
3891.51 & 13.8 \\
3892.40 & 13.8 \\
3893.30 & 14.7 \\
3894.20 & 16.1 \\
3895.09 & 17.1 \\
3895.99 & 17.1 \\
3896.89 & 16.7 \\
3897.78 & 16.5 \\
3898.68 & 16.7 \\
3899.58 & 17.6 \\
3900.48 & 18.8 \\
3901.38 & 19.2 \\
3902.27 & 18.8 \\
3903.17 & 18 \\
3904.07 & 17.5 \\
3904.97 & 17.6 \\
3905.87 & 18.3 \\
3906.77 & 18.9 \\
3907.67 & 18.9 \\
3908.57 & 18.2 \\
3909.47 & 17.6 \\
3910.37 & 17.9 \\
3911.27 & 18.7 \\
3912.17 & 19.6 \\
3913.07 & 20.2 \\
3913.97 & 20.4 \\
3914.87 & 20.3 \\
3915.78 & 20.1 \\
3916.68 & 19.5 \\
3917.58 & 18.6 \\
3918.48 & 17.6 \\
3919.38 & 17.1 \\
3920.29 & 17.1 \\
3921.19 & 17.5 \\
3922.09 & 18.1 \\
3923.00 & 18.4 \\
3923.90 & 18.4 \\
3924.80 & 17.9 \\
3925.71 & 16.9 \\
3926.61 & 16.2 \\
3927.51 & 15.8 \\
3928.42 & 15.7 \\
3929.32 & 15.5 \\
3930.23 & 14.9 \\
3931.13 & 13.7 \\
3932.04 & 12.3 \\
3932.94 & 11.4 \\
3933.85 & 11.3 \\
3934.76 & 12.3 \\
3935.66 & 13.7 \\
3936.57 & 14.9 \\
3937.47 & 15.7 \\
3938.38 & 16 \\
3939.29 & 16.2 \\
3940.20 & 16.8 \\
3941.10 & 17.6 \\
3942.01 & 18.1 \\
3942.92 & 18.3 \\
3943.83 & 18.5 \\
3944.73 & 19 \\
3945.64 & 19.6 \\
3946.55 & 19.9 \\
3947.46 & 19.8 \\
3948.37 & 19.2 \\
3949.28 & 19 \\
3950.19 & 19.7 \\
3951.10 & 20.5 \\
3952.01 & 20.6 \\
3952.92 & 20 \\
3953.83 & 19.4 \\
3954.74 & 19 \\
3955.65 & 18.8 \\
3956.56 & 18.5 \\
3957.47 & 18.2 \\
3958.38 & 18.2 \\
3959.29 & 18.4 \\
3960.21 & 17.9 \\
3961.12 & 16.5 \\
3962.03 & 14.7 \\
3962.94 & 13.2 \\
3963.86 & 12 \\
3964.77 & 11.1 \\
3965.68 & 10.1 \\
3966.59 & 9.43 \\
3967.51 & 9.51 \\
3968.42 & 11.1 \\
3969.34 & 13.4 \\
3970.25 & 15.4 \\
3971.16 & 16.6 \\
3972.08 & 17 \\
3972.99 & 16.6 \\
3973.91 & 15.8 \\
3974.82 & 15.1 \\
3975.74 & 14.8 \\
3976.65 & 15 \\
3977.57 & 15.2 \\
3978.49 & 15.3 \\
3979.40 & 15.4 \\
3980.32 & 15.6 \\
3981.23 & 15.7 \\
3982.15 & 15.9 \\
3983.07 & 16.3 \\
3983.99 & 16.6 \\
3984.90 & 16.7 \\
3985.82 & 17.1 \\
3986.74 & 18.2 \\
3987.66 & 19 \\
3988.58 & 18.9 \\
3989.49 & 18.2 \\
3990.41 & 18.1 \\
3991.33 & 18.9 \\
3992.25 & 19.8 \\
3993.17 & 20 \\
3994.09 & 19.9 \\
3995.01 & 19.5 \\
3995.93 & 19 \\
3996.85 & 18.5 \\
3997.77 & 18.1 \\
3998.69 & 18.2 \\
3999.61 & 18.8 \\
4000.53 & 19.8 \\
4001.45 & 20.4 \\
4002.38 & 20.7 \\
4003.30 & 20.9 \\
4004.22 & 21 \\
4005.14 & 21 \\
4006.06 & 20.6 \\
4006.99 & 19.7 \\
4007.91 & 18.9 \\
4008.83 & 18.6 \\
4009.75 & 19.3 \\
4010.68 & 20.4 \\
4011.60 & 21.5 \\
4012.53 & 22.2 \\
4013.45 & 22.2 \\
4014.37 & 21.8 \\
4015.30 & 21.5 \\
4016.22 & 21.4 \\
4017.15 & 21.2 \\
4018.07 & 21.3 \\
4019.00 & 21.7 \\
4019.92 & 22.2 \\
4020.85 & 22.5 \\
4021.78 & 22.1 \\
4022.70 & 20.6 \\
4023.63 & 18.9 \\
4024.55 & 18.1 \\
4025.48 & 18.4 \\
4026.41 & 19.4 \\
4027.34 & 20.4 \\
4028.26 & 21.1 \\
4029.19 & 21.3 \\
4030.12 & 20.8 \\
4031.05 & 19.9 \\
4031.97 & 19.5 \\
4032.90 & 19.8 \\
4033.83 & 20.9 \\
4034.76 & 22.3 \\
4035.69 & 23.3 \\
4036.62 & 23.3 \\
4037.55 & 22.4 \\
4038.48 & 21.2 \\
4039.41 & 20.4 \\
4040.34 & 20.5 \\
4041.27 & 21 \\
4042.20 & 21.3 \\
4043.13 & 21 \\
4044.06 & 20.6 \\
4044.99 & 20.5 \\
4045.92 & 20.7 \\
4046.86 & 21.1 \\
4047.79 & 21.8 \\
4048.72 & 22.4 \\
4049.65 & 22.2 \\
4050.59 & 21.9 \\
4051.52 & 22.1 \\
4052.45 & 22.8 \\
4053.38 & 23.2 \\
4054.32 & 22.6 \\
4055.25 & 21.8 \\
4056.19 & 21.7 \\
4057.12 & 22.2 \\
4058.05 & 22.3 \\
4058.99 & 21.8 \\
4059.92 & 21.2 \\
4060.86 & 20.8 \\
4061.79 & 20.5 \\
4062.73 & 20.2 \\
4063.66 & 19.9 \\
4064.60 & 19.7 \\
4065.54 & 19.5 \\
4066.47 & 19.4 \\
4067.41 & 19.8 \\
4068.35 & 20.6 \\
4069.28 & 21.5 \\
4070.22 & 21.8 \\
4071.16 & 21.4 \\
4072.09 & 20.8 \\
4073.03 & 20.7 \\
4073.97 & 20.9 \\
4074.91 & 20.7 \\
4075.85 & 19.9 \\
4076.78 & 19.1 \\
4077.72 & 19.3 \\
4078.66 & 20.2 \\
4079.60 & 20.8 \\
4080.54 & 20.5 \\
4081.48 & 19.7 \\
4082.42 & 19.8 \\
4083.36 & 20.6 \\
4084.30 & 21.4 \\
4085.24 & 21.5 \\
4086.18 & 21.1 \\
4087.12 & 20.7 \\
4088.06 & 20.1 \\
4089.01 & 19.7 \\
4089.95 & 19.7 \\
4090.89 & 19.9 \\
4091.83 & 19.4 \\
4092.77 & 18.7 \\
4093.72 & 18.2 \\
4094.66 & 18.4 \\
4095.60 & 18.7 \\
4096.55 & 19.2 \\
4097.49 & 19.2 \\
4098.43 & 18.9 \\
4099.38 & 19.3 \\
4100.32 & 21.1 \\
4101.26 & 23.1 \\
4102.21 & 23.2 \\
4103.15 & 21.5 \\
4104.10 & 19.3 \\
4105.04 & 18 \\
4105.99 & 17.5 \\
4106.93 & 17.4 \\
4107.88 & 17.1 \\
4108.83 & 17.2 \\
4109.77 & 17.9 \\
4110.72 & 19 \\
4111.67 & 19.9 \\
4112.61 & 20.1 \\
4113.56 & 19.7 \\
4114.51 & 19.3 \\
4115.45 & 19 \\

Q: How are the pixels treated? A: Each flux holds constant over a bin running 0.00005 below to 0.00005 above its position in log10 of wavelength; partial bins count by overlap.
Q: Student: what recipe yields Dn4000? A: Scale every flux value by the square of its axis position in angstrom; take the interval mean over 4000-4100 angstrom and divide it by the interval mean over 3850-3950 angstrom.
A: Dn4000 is 1.28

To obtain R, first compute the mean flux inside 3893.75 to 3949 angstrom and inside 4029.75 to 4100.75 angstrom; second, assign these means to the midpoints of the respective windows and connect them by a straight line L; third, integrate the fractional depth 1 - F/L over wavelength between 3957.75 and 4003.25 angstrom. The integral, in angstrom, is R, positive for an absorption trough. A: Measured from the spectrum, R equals 5.5 angstrom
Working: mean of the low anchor 17.3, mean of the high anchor 20.7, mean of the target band 16.5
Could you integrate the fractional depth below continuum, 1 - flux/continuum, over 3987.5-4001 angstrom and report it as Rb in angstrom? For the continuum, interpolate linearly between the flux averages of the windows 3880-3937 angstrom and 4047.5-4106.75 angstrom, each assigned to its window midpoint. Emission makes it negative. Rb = -0.3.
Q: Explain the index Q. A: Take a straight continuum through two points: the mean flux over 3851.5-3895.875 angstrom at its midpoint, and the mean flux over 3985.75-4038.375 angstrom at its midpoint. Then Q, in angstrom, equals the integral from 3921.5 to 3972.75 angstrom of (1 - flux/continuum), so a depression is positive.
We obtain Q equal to 7.3 angstrom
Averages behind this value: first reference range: 17.5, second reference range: 20.3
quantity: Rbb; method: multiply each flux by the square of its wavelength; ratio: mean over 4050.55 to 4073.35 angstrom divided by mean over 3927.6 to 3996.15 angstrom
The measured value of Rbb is 1.35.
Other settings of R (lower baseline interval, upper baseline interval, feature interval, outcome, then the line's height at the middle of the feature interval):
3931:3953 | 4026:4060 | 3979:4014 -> 0.81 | 19.4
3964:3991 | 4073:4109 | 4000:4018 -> -4.54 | 16.5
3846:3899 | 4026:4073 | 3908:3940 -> 3.17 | 18.6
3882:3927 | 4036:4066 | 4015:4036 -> -0.13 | 20.7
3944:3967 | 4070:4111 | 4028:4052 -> -3.03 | 18.9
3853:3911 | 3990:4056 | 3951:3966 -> 1.87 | 19.3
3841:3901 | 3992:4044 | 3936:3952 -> 0.69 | 19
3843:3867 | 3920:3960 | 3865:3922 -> 2.75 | 18.2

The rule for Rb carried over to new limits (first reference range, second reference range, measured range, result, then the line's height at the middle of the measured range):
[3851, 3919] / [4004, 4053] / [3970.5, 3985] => 3.0 angstrom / 19.9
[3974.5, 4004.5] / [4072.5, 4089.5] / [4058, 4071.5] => -0.5 angstrom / 19.9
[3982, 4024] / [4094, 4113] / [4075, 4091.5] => -0.7 angstrom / 19.4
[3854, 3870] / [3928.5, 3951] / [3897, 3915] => -0.6 angstrom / 17.8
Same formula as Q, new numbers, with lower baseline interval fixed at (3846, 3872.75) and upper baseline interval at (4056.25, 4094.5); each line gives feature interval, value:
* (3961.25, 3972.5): 3.9 angstrom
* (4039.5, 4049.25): -0.4 angstrom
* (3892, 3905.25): 1.6 angstrom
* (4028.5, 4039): -0.6 angstrom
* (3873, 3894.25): 3.9 angstrom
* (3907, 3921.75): 0.6 angstrom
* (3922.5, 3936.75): 3.3 angstrom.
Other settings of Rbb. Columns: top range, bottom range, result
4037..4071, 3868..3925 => 1.33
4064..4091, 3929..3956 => 1.28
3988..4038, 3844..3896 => 1.24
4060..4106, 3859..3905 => 1.30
